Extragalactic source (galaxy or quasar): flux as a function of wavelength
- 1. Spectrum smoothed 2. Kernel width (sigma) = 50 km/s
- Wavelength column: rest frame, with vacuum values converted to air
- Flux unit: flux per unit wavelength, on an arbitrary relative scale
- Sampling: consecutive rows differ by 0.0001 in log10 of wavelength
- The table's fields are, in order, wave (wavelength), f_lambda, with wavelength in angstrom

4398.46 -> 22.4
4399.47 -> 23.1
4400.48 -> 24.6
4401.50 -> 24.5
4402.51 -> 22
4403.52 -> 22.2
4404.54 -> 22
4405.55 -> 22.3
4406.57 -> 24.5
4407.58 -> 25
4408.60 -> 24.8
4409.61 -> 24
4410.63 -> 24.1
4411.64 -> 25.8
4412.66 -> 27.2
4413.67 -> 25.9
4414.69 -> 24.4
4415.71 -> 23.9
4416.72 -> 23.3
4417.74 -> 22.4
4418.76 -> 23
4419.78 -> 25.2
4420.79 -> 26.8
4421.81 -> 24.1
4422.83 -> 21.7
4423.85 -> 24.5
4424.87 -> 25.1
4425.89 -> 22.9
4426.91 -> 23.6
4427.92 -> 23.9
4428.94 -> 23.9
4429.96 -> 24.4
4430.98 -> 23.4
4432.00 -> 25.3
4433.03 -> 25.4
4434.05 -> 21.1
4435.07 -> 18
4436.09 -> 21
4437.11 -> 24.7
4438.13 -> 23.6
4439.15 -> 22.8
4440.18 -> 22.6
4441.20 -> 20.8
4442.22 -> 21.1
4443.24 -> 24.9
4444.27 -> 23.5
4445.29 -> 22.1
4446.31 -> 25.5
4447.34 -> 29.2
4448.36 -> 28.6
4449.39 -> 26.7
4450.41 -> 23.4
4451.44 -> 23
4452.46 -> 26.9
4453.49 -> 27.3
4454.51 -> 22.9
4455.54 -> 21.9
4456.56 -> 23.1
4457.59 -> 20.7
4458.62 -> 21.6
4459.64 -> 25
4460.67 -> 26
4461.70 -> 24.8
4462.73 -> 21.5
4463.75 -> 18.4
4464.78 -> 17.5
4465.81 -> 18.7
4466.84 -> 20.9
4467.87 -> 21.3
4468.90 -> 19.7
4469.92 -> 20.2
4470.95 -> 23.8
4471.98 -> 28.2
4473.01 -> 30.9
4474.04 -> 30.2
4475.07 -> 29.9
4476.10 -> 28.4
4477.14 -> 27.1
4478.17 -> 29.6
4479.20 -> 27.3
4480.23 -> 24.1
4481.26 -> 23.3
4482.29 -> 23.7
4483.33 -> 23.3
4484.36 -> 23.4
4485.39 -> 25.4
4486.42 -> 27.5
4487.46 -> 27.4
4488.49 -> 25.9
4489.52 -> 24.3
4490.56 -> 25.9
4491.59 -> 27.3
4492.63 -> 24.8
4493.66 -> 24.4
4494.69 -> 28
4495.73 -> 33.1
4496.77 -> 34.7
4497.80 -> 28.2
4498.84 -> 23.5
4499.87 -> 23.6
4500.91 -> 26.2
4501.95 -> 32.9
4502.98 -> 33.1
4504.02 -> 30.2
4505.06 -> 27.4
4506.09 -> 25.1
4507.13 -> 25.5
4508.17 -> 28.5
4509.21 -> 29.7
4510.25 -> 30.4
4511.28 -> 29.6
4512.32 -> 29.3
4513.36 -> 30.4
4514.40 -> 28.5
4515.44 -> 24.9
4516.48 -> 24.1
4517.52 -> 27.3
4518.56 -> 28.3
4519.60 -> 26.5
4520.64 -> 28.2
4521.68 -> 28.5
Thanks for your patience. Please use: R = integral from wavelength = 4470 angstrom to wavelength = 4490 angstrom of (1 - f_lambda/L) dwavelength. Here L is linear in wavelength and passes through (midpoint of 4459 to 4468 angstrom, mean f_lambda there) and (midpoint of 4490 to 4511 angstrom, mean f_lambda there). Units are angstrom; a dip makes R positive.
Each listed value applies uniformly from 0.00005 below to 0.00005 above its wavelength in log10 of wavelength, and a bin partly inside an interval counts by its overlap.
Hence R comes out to -1.6 angstrom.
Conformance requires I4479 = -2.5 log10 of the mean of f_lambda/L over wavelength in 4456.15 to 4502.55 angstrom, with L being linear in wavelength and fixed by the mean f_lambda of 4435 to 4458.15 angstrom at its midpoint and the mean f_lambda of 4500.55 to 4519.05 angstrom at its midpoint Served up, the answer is 0.04 mag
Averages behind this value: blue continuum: 23.8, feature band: 25.3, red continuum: 28.4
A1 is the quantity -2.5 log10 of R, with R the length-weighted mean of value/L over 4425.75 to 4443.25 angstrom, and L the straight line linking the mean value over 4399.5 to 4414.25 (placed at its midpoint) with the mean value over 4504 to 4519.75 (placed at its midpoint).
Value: 0.10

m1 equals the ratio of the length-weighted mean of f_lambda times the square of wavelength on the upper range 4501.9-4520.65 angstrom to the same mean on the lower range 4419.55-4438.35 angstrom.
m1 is 1.25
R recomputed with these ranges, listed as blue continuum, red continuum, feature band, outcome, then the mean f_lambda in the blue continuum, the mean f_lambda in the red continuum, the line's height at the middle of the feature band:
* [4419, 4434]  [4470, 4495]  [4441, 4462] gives 0.7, 24.2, 26.3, 25.1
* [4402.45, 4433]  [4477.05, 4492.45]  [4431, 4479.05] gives 2.0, 24.1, 25.6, 25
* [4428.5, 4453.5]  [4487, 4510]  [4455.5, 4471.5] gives 2.4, 23.9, 27.7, 25.4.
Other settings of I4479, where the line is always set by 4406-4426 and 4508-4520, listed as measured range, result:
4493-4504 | -0.05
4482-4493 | 0.07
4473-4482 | -0.03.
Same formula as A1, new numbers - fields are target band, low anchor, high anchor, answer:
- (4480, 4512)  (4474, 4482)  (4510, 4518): 0.02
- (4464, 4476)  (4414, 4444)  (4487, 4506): 0.10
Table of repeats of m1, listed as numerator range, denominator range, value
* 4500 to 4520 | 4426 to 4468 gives 1.25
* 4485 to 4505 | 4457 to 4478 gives 1.18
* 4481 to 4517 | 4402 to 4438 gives 1.19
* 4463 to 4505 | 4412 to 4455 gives 1.10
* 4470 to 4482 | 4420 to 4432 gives 1.15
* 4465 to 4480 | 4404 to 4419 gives 1.07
